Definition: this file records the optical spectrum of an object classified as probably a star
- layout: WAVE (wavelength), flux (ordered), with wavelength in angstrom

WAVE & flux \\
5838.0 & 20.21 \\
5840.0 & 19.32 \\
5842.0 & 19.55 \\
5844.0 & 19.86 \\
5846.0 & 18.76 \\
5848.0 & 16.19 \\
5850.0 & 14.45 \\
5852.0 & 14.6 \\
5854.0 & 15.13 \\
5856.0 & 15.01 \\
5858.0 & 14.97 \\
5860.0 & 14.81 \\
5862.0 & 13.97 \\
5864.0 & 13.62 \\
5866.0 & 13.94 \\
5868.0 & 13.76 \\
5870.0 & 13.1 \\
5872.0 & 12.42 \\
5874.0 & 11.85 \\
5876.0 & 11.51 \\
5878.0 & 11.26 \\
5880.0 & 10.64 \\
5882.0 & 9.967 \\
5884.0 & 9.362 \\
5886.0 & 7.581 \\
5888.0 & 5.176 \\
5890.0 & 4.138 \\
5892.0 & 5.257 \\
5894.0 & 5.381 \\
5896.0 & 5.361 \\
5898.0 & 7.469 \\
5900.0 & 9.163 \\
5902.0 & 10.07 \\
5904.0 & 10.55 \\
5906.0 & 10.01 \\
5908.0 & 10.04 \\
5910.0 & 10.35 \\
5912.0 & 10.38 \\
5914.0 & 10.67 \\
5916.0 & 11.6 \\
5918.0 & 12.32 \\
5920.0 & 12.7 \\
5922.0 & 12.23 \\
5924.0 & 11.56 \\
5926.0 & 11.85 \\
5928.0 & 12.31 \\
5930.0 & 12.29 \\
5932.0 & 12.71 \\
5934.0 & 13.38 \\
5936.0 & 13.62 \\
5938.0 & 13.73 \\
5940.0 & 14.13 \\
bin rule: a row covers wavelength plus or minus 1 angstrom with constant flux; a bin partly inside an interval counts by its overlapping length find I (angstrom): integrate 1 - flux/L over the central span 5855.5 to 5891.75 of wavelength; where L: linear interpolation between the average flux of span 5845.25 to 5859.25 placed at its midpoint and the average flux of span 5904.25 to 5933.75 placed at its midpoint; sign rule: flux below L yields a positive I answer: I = 7.70 angstrom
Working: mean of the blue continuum 15.5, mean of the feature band 11.3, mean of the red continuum 11.5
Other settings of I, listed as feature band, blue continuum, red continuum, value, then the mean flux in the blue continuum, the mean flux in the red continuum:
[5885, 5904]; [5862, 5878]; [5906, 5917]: 7.64 angstrom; 12.9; 10.6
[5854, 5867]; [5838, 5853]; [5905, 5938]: 1.66 angstrom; 17.7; 11.8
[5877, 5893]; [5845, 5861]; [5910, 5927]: 6.72 angstrom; 15.5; 11.6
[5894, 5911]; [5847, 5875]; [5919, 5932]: 5.23 angstrom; 14.1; 12.2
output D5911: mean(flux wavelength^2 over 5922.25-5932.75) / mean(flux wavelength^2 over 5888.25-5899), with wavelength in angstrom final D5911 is 2.23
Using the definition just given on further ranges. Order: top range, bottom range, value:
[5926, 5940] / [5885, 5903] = 1.99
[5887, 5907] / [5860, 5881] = 0.58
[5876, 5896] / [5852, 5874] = 0.56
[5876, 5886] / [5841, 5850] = 0.57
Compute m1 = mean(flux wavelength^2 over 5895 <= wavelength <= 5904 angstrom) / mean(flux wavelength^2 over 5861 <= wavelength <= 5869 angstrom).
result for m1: 0.61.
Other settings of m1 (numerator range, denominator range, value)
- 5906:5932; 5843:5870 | 0.77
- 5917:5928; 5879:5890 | 1.51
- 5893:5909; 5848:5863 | 0.58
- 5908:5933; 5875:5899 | 1.52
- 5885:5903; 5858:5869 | 0.47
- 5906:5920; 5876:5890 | 1.25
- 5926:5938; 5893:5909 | 1.53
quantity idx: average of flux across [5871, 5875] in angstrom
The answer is 12.1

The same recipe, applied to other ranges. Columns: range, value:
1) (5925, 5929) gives 12.1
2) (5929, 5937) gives 13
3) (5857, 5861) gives 14.9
